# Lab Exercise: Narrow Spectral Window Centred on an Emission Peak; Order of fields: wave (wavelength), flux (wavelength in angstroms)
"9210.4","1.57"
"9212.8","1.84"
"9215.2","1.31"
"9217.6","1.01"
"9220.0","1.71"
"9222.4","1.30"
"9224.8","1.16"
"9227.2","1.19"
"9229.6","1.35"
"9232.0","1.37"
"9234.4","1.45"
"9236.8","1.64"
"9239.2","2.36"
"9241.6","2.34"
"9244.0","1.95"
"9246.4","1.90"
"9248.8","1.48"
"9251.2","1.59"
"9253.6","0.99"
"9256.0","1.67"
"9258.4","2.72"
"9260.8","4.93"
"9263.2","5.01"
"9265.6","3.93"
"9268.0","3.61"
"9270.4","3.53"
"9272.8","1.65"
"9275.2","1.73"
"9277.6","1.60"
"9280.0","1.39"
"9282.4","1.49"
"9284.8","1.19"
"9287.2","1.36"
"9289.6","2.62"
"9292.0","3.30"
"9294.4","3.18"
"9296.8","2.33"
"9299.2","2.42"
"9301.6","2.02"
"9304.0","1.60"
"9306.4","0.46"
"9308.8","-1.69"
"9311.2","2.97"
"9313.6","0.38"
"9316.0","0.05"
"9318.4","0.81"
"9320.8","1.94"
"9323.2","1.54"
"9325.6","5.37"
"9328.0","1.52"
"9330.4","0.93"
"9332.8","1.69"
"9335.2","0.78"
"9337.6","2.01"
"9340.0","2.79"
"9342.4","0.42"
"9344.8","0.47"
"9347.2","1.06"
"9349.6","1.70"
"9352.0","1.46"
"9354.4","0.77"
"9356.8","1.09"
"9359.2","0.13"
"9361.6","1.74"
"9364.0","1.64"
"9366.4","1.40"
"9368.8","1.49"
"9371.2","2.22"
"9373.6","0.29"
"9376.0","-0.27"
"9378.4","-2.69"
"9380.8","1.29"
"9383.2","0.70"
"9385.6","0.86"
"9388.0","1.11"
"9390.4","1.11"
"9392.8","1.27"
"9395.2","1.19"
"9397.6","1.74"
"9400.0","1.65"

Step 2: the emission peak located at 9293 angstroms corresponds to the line [N II]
